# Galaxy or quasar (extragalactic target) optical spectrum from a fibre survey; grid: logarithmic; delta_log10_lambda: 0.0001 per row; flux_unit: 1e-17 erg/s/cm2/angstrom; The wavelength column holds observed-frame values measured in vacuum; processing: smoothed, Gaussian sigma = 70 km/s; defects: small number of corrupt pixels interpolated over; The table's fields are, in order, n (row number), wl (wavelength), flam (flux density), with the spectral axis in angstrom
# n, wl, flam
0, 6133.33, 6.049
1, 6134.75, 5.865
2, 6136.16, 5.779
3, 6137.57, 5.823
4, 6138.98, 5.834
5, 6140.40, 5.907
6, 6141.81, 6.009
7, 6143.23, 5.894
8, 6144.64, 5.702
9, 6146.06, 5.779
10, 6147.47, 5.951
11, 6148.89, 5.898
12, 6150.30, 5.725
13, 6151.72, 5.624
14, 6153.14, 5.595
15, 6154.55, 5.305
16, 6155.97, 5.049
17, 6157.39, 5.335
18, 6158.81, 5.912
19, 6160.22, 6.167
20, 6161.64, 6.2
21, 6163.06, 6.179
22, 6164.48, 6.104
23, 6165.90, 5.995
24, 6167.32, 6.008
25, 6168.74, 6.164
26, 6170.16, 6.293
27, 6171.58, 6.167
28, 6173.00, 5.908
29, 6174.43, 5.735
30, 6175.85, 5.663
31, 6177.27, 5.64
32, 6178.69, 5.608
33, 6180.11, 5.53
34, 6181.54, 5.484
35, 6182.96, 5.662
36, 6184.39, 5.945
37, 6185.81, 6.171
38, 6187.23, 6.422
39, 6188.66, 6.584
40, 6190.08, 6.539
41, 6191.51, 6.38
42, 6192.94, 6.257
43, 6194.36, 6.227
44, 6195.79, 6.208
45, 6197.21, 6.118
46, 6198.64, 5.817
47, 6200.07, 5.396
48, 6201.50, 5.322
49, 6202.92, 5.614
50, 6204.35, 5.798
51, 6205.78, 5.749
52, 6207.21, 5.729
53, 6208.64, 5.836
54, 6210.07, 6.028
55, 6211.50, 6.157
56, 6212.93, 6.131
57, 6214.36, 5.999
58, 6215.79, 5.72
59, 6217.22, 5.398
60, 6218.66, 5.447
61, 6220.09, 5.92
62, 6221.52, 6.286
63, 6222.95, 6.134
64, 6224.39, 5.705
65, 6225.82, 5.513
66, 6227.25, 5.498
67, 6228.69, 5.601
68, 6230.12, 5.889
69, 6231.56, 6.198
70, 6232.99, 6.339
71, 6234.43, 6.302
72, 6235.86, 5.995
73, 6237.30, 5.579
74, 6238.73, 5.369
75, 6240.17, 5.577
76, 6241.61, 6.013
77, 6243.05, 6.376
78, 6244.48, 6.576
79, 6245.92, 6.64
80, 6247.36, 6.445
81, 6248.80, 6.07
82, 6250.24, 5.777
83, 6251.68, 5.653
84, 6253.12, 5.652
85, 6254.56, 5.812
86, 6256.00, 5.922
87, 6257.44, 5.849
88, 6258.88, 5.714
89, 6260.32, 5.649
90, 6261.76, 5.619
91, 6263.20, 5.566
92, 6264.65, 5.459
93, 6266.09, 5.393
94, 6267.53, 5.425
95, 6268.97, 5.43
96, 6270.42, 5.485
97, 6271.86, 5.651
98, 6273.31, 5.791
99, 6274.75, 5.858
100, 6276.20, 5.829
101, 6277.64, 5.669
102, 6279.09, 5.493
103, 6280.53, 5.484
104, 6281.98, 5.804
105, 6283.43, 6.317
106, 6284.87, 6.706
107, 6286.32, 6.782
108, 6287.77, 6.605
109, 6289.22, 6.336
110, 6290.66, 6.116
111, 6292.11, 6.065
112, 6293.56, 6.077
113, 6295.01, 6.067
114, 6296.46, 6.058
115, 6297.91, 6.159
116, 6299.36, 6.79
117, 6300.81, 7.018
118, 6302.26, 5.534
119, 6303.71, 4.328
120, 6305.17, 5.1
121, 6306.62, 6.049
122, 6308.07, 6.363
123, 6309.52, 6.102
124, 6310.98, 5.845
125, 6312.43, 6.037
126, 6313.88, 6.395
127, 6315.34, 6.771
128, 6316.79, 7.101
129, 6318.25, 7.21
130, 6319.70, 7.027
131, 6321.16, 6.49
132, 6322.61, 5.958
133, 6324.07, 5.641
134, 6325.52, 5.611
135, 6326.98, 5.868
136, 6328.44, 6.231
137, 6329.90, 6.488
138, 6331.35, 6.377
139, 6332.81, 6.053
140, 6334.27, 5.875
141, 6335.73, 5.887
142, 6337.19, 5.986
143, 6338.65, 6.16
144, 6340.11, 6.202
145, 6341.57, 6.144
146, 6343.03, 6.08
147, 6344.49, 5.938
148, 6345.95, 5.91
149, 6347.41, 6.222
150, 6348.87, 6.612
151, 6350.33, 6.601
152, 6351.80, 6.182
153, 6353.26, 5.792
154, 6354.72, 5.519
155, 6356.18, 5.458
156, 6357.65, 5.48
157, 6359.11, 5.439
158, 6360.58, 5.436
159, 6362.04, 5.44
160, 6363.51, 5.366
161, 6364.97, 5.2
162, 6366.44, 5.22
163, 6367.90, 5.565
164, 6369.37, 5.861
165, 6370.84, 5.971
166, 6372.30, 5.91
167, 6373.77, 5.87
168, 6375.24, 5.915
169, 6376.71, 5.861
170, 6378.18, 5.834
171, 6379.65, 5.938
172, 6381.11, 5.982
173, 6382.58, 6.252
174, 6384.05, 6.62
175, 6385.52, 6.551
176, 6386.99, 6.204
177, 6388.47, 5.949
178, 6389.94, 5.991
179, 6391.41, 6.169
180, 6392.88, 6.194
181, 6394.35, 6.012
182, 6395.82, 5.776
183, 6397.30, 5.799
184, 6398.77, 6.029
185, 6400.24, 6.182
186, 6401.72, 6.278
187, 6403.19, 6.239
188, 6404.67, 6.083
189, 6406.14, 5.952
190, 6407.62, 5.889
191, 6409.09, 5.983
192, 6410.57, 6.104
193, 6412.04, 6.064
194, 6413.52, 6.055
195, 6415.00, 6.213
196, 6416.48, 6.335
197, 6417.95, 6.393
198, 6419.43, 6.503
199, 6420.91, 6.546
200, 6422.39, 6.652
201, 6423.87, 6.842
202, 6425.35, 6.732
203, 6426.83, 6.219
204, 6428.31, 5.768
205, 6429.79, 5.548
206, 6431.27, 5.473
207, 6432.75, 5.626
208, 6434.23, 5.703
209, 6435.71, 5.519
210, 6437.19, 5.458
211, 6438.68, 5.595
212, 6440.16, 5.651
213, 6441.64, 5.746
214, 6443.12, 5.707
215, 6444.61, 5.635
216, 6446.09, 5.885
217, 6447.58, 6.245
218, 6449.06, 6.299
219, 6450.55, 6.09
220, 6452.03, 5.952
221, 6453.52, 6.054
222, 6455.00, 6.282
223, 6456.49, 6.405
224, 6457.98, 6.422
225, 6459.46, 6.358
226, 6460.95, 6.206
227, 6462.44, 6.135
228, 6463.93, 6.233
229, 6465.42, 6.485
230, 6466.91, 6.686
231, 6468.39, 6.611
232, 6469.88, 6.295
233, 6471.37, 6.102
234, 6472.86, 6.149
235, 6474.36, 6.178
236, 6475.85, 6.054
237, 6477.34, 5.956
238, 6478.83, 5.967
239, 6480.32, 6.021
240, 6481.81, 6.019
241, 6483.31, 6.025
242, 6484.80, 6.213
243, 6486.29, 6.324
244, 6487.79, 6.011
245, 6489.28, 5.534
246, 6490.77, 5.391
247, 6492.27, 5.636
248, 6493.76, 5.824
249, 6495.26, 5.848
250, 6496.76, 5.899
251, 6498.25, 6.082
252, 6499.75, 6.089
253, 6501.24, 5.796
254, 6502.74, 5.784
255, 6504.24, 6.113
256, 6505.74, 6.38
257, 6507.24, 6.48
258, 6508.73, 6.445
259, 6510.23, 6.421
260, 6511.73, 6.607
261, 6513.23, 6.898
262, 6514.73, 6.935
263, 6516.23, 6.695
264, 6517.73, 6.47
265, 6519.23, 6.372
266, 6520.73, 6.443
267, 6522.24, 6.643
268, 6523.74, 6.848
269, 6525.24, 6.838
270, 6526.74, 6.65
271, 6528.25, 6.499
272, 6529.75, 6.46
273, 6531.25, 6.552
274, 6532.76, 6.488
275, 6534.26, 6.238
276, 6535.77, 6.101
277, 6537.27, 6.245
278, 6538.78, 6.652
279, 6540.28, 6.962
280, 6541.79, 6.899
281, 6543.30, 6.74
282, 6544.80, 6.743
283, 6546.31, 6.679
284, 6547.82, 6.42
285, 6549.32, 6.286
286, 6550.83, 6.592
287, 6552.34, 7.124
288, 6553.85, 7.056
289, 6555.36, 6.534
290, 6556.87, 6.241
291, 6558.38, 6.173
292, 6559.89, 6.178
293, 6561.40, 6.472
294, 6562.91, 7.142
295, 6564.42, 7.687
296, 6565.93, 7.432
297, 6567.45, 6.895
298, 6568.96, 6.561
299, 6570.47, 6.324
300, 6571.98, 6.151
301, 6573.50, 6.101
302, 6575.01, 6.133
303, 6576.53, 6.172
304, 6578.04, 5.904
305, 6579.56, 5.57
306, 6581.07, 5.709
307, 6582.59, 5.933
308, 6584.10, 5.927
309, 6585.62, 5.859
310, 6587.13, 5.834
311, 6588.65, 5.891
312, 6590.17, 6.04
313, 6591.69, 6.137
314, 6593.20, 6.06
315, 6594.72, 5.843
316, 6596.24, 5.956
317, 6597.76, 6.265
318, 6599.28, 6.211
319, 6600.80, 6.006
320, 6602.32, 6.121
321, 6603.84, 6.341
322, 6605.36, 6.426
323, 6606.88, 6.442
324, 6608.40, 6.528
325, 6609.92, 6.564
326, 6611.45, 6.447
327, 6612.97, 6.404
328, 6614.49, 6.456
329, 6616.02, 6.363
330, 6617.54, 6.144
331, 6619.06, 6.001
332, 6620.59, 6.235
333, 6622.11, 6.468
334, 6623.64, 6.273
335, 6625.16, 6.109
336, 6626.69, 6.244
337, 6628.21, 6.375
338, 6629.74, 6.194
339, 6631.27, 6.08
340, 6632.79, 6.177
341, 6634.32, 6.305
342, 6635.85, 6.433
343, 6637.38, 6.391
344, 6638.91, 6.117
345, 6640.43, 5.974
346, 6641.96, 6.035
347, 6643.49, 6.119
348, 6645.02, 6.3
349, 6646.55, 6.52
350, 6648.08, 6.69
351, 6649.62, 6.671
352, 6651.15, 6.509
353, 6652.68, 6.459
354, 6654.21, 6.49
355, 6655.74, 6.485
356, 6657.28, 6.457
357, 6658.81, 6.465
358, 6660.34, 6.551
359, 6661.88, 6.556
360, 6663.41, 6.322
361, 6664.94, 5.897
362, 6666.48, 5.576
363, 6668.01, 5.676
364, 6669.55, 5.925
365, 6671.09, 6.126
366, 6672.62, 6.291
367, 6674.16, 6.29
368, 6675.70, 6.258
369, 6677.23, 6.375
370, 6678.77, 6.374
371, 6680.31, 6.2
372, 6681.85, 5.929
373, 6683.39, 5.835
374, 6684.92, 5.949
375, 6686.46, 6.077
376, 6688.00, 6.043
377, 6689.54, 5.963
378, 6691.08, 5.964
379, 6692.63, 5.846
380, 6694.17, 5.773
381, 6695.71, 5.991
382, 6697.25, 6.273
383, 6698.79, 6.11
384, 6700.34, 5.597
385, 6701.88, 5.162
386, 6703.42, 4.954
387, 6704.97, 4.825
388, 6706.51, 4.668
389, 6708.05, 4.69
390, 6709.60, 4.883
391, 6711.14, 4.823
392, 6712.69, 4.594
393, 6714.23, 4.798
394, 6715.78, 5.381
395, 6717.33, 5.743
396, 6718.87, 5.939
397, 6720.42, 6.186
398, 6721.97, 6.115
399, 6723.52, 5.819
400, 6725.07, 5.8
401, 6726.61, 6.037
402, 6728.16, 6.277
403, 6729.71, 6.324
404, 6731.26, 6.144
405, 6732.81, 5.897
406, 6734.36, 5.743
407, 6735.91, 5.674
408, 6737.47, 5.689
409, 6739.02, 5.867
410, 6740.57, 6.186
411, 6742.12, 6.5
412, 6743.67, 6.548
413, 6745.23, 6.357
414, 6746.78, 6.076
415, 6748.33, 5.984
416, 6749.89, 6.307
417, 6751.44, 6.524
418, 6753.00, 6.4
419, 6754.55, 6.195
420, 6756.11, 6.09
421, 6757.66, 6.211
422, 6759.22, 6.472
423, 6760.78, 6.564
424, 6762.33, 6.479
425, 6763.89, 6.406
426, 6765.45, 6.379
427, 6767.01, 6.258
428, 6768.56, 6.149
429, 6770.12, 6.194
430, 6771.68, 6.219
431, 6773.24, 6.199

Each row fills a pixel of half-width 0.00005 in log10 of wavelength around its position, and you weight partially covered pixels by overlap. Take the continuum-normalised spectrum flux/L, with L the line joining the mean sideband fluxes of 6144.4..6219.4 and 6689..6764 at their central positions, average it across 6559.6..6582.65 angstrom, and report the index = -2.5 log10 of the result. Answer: -0.10 mag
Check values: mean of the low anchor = 5.88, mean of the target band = 6.41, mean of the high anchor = 5.85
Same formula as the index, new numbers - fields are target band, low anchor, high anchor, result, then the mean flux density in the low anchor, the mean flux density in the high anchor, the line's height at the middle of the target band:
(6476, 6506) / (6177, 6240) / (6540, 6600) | 0.06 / 5.89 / 6.37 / 6.26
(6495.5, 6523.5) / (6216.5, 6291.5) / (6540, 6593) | -0.01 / 5.88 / 6.41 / 6.31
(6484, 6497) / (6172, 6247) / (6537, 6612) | 0.07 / 5.92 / 6.37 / 6.27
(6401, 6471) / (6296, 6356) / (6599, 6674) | 0.01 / 6.13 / 6.29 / 6.19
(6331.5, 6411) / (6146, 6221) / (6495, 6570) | 0.05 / 5.88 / 6.54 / 6.24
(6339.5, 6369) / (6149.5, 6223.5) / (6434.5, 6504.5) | 0.03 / 5.89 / 6.02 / 5.97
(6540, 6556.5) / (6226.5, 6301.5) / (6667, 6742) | -0.15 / 5.95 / 5.78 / 5.84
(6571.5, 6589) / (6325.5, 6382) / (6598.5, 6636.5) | 0.05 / 5.89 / 6.29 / 6.24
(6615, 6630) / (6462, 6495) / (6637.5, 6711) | -0.04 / 6.08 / 6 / 6.02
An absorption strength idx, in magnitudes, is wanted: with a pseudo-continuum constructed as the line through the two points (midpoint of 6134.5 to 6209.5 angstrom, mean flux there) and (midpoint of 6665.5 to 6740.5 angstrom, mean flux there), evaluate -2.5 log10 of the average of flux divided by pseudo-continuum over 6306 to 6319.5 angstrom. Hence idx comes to -0.108 mag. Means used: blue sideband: 5.88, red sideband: 5.76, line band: 6.46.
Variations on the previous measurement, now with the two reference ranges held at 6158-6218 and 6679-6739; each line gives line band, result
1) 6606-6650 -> -0.105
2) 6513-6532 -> -0.149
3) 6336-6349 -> -0.043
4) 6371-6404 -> -0.040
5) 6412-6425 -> -0.105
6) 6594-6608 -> -0.082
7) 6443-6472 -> -0.073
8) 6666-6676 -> -0.058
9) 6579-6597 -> -0.029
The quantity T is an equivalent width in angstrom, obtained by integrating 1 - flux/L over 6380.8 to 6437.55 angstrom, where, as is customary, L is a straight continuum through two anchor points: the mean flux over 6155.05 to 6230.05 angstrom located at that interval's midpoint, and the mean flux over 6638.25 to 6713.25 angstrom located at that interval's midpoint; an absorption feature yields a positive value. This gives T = -1.8 angstrom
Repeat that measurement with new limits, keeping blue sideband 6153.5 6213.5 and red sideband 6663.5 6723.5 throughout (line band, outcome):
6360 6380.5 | 0.6 angstrom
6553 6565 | -1.9 angstrom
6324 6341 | -0.5 angstrom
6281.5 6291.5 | -0.9 angstrom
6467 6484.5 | -1.0 angstrom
